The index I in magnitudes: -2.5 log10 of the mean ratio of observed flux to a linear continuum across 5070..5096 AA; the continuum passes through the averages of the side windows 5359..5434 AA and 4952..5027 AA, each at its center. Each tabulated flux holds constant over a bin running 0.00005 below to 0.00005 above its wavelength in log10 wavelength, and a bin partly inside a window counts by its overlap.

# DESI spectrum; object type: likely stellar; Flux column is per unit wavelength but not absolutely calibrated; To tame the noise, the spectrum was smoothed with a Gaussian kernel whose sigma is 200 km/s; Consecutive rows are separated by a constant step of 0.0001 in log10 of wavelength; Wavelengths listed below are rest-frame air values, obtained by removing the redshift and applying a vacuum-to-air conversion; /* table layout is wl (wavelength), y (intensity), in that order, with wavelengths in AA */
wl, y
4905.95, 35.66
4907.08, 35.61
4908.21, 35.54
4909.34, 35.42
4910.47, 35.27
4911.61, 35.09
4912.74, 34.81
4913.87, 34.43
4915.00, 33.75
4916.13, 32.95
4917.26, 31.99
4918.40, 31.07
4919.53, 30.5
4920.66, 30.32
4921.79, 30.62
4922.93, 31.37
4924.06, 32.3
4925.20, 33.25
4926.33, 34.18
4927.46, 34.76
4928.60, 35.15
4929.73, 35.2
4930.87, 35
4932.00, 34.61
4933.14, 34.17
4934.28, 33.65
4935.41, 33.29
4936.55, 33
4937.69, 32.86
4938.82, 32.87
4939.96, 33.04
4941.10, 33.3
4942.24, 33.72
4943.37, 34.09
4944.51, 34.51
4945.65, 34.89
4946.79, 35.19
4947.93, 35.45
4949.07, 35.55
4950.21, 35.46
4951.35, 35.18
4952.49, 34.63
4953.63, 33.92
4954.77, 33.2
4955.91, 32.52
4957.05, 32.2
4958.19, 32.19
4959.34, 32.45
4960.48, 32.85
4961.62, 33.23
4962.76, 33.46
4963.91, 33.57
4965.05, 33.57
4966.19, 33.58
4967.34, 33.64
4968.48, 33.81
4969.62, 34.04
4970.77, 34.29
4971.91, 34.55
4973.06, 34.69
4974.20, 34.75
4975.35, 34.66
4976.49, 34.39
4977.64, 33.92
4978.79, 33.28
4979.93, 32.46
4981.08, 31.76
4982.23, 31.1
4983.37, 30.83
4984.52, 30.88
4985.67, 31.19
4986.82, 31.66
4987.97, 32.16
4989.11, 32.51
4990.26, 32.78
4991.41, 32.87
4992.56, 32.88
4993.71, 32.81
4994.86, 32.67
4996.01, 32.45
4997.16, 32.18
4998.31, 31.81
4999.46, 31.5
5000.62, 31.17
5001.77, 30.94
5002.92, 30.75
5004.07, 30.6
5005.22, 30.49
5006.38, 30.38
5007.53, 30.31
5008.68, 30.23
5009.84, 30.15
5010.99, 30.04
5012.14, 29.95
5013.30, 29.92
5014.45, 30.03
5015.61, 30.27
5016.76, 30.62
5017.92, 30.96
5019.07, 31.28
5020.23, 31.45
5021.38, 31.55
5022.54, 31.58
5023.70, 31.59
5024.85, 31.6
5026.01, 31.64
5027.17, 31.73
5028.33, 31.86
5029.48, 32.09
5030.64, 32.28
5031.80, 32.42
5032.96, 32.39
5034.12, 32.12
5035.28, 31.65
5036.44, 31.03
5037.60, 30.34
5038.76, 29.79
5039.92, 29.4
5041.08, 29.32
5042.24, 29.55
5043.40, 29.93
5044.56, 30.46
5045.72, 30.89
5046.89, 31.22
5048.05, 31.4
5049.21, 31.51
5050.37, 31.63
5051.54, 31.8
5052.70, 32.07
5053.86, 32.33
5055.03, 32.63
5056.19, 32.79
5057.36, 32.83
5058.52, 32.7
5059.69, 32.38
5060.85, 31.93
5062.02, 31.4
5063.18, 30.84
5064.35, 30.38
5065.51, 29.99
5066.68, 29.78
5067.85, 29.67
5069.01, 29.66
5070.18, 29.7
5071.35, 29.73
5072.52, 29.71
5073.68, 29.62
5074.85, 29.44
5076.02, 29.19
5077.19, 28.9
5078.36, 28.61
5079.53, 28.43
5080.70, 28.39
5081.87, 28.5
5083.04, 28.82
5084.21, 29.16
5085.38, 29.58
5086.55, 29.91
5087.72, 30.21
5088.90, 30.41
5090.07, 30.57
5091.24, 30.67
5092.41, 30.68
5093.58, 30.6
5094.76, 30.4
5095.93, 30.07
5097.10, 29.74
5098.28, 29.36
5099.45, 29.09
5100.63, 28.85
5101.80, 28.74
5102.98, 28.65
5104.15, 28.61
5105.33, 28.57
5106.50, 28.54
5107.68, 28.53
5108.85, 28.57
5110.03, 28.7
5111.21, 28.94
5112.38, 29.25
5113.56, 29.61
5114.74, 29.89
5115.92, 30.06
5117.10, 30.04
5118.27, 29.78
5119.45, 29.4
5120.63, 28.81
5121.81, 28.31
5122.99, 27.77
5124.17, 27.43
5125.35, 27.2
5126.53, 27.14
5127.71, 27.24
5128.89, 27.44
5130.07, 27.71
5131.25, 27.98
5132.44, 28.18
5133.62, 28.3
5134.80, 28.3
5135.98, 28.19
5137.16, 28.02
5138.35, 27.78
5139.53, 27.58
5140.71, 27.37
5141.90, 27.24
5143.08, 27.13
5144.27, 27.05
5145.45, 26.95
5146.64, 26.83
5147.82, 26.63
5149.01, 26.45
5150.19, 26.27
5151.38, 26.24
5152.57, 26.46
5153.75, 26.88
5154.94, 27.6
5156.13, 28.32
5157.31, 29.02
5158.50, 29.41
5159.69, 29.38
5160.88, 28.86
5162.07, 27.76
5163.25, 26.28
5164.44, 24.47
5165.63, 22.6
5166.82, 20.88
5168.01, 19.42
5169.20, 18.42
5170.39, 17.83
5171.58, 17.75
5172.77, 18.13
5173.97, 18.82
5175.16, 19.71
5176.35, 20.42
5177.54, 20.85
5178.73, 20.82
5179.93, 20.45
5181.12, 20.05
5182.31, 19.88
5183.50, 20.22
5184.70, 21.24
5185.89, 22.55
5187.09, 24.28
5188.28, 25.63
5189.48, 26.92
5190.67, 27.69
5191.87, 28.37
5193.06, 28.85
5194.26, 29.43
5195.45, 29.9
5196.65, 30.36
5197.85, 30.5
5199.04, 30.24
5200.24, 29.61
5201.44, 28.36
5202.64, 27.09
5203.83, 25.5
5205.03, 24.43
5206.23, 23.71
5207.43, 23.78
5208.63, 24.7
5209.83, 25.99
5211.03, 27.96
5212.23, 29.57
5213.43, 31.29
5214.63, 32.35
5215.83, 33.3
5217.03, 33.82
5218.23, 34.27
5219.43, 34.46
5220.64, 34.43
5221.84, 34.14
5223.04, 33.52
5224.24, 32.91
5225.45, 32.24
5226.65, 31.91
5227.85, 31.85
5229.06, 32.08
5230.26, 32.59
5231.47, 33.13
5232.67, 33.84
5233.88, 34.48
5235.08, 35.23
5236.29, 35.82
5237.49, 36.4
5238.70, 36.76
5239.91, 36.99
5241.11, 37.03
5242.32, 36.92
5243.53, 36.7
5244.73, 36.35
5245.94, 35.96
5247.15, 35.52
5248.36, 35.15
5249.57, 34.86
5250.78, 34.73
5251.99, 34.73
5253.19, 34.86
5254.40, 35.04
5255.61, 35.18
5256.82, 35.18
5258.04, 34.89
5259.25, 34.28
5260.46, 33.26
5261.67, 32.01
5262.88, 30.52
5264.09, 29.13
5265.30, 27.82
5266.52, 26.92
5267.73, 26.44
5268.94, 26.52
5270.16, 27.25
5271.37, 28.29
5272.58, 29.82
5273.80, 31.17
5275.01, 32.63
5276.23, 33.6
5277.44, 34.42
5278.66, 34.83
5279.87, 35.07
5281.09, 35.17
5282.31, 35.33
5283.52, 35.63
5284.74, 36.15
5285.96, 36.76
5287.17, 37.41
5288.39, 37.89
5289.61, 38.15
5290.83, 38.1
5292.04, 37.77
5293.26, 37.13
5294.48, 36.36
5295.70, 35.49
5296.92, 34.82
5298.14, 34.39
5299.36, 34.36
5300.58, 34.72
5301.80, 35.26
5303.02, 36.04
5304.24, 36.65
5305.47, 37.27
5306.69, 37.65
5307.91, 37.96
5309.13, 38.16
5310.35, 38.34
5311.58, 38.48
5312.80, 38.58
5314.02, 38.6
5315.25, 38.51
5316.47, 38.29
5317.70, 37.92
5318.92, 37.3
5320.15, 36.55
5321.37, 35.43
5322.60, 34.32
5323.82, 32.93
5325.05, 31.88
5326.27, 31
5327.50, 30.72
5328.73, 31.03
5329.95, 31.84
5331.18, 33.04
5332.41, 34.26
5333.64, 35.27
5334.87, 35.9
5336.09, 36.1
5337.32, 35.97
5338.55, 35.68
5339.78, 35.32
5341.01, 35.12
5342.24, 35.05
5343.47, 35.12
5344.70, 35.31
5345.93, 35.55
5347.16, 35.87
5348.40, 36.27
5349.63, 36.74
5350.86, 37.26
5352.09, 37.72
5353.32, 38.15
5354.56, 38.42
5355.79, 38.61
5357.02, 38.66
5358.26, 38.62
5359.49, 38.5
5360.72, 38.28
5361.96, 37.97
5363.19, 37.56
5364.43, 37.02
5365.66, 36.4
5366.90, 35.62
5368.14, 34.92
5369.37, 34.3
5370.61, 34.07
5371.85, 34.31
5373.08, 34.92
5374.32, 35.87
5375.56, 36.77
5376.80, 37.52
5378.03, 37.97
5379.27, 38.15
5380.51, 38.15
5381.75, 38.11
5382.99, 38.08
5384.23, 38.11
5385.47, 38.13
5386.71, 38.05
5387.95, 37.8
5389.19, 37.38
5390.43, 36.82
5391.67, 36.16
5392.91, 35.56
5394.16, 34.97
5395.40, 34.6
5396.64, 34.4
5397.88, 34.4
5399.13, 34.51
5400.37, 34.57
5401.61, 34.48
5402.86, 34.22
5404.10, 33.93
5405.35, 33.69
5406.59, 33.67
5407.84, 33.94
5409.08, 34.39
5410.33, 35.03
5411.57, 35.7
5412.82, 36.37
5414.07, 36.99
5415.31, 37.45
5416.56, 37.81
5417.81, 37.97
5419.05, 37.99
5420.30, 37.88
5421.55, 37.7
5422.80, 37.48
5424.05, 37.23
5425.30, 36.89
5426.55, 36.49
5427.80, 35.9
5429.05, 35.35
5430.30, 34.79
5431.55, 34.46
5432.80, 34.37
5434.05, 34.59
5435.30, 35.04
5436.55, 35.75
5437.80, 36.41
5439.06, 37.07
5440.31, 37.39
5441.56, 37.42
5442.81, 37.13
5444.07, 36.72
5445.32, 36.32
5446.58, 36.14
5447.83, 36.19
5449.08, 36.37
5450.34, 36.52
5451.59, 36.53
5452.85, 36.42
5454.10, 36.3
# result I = 0.12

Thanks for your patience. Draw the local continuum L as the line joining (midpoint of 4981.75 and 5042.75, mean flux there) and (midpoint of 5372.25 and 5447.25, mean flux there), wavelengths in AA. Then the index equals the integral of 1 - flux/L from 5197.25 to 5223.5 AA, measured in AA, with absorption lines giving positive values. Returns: 3.2 AA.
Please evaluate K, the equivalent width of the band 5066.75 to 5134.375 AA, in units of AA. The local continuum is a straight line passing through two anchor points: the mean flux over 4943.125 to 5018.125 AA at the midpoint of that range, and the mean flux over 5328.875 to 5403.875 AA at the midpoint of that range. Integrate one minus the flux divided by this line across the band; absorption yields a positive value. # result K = 9.3 AA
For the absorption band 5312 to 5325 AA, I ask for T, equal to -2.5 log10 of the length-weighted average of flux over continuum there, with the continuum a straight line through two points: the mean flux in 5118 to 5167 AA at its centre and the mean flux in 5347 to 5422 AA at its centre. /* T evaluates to -0.08 mag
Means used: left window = 27.4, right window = 36.5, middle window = 36.7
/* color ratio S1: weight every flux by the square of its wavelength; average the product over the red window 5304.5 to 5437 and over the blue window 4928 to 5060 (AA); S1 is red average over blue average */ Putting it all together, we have 1.29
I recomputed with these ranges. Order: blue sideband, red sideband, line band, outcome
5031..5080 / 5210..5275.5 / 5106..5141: 0.11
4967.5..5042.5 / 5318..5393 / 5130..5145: 0.20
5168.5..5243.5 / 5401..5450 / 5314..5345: -0.07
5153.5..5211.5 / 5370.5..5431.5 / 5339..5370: -0.09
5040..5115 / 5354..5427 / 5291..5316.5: -0.07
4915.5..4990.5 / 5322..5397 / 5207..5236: 0.10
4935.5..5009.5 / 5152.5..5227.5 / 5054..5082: -0.01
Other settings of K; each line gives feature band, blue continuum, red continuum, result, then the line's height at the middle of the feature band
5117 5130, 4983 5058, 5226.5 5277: 1.6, 32.2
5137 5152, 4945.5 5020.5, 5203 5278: 2.5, 32.3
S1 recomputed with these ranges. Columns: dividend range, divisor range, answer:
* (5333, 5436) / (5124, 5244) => 1.40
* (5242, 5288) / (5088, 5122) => 1.20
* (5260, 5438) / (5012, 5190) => 1.38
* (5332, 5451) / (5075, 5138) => 1.40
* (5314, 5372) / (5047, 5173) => 1.38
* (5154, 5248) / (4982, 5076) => 0.98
